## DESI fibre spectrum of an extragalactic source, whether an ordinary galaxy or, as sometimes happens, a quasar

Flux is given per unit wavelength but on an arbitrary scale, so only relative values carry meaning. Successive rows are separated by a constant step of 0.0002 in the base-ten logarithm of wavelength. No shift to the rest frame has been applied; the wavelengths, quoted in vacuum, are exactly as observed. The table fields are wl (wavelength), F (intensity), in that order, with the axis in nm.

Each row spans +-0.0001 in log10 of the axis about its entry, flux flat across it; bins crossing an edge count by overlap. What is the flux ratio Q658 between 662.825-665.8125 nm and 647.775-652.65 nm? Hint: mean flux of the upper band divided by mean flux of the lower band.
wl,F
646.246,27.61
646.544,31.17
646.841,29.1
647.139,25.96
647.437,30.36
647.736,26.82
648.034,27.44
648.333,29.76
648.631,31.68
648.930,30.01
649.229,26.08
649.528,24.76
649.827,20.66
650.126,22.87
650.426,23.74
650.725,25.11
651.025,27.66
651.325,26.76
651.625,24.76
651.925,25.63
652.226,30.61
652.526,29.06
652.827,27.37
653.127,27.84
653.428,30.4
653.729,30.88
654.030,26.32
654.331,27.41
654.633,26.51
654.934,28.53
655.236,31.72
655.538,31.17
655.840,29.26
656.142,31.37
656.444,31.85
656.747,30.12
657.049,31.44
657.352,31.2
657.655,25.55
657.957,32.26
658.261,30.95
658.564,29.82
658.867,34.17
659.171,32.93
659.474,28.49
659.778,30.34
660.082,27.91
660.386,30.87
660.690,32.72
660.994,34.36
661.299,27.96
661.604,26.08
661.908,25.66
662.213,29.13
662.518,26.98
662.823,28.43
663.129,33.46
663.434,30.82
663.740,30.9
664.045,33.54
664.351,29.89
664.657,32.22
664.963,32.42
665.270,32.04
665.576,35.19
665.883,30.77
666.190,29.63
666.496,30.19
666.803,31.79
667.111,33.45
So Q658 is 1.2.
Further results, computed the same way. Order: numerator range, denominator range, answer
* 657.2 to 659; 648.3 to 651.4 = 1.17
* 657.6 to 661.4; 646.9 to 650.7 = 1.15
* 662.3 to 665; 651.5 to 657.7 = 1.06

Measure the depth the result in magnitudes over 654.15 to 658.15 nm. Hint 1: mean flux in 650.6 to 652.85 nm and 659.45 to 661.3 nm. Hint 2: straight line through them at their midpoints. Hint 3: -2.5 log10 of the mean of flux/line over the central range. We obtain -0.03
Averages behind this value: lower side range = 27.1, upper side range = 30.7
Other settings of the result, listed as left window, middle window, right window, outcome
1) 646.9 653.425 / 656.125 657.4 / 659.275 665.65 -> -0.08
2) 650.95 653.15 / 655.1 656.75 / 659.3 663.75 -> -0.10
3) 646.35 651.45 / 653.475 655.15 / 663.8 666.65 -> 0.01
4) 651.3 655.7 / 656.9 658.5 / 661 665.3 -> -0.04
